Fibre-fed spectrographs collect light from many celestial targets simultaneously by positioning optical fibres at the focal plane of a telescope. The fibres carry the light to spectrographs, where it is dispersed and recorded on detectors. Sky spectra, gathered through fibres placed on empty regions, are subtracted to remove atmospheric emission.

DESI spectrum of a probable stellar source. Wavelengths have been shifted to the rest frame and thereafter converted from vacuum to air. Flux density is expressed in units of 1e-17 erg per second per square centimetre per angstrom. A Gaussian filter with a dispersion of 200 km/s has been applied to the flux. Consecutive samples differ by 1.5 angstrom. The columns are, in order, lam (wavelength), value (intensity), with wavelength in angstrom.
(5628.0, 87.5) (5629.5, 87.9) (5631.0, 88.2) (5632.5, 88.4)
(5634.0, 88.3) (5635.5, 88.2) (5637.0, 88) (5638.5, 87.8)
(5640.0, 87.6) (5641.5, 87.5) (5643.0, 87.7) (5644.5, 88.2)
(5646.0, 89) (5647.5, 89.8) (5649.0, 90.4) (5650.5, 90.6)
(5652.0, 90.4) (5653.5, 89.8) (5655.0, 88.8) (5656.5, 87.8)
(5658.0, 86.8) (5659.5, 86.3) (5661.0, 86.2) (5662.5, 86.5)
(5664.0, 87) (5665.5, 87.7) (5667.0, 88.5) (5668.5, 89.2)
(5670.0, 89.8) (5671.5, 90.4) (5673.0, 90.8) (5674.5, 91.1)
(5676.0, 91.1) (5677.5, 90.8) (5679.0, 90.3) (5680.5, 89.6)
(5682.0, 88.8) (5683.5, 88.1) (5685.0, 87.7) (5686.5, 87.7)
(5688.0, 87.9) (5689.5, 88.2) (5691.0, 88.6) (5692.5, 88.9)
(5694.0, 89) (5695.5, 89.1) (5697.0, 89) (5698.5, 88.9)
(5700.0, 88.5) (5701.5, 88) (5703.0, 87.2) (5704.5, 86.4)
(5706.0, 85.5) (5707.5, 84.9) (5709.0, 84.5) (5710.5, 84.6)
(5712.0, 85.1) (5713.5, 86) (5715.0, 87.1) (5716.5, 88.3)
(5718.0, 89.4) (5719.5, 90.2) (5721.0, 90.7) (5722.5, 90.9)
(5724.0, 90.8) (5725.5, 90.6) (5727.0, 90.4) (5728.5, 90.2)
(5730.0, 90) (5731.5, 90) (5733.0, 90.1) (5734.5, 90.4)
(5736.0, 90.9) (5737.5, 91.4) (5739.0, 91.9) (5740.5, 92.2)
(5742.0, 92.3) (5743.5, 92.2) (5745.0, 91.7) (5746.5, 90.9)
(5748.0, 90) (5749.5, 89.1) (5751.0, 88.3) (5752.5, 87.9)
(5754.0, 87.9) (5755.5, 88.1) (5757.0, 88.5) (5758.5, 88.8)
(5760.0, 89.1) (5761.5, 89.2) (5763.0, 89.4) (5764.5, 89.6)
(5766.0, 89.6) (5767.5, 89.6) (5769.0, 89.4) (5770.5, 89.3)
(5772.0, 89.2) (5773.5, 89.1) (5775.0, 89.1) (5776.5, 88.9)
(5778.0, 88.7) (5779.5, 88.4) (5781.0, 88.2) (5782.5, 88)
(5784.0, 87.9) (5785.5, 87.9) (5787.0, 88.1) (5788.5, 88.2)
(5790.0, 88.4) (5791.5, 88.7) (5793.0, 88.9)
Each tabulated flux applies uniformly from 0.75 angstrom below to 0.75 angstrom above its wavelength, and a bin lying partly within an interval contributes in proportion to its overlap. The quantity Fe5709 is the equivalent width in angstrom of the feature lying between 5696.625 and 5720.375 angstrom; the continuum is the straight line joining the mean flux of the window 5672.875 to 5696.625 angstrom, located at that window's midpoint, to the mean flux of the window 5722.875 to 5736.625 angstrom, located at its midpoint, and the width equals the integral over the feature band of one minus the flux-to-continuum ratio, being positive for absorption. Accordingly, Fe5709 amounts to 0.7 angstrom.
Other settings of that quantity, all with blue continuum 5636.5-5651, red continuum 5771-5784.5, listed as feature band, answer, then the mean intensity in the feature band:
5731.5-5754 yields -0.49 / 90.6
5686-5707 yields 0.14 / 88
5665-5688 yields -0.20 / 89.4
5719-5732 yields -0.26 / 90.4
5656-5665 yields 0.19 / 86.8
